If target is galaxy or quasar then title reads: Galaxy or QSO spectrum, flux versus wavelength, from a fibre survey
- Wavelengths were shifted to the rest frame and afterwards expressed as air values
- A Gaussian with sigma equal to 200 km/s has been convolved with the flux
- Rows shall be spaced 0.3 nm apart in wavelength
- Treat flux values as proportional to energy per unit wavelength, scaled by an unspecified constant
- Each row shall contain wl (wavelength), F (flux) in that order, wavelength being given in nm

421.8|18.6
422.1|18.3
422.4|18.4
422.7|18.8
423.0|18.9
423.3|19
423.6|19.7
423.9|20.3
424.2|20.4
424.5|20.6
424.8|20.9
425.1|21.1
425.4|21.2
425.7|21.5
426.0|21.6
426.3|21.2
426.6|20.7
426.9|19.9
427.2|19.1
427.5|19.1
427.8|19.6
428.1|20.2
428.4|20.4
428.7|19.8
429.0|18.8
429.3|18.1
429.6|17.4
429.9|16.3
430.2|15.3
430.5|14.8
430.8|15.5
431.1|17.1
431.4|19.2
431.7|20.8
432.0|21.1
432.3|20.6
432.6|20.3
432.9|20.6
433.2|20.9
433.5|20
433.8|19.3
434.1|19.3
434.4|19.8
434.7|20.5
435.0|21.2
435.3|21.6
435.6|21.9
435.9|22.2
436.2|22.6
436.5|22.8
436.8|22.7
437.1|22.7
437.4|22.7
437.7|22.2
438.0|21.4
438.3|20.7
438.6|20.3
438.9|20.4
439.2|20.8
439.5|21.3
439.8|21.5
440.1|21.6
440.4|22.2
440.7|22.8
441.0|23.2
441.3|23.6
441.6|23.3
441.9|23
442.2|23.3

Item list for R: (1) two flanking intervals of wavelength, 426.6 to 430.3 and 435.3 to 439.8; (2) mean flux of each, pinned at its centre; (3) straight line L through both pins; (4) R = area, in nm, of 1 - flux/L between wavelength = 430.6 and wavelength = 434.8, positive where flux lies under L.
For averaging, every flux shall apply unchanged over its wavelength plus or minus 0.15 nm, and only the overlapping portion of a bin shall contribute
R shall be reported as 0.13 nm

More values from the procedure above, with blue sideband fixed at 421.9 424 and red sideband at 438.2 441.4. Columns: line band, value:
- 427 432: 0.43 nm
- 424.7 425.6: -0.08 nm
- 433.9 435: 0.04 nm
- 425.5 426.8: -0.11 nm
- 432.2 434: 0.03 nm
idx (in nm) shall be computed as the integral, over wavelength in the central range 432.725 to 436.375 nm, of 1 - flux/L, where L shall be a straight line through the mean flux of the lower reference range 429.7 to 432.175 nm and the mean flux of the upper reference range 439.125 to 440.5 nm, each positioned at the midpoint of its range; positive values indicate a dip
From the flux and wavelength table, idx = -0.32 nm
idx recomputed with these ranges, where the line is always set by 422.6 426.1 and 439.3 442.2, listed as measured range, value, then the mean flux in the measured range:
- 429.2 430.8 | 0.37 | 16.2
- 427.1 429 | 0.11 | 19.6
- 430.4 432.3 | 0.26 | 18.4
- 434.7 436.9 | -0.02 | 22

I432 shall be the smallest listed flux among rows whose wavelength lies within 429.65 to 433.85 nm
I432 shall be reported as 14.8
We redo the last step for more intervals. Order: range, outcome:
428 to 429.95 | 16.3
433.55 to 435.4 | 19.3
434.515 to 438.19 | 20.5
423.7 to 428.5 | 19.1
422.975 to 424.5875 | 18.9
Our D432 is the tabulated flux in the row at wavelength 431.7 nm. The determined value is 20.8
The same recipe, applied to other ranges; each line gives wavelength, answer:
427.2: 19.1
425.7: 21.5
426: 21.6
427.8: 19.6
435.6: 21.9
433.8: 19.3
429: 18.8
